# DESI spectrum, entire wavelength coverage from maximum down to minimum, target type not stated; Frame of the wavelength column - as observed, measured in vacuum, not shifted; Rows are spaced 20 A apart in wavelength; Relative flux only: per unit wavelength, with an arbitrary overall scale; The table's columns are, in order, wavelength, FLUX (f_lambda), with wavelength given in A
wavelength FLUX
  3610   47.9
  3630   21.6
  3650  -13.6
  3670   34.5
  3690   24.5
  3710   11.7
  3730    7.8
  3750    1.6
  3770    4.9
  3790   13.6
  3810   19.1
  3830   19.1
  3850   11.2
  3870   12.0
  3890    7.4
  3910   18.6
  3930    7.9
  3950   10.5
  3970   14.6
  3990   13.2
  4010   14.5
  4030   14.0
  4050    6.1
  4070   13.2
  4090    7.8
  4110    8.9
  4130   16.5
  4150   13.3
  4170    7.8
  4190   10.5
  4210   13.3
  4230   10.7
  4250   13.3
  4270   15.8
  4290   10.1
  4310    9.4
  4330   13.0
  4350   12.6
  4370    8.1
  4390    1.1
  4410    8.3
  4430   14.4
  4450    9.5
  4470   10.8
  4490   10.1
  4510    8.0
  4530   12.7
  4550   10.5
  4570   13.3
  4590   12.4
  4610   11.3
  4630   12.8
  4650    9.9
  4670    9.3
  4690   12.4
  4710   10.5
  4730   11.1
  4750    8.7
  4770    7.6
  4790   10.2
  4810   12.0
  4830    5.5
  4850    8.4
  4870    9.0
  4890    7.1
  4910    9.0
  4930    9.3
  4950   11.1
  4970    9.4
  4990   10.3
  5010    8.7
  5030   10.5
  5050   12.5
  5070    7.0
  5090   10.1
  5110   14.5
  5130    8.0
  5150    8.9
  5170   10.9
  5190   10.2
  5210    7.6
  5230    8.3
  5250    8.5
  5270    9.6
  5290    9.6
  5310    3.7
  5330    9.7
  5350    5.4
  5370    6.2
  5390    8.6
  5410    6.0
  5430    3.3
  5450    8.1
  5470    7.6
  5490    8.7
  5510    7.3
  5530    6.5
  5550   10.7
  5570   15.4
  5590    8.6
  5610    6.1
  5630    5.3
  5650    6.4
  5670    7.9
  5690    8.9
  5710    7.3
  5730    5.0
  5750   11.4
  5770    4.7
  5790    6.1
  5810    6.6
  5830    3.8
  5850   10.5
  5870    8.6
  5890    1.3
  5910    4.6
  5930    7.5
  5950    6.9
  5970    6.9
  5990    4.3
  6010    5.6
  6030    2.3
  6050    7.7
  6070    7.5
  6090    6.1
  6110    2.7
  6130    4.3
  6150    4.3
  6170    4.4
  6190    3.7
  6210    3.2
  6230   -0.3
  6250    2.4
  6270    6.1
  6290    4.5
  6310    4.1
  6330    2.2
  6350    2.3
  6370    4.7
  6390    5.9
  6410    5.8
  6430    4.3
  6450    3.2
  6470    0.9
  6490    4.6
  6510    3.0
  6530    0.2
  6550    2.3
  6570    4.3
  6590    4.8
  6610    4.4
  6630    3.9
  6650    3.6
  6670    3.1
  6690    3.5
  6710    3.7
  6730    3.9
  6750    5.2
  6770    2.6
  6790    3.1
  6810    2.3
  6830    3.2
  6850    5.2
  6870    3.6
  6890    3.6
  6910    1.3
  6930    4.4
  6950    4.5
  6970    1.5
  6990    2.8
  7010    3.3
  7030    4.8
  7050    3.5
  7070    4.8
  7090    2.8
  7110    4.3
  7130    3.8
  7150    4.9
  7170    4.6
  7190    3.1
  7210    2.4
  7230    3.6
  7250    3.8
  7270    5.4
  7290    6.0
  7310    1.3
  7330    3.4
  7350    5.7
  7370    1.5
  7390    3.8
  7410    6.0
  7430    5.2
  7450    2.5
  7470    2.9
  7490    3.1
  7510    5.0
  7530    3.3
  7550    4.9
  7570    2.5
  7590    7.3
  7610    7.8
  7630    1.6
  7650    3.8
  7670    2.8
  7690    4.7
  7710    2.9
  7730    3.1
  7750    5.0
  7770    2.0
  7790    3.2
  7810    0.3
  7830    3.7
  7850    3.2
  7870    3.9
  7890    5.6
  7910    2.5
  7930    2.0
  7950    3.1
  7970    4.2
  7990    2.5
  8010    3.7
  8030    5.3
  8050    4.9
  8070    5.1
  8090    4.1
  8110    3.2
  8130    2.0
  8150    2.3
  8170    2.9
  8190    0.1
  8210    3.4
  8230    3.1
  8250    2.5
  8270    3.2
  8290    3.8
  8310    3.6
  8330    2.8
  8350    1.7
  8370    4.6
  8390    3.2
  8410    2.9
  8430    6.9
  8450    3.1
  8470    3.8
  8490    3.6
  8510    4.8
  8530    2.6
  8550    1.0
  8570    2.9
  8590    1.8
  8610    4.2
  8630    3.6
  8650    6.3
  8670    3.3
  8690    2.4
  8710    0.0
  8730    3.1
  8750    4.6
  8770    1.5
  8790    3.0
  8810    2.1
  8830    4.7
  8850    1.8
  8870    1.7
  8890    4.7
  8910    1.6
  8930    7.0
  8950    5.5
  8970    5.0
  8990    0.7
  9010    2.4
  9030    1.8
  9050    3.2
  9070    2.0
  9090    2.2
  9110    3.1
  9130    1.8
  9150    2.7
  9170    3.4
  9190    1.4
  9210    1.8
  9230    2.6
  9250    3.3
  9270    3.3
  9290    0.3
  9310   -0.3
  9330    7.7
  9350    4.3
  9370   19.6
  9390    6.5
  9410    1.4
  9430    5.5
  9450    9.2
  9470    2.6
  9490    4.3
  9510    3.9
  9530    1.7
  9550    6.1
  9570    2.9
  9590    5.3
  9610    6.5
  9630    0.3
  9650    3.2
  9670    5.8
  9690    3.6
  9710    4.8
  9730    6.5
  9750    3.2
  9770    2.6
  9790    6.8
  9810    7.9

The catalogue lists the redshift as 1.51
